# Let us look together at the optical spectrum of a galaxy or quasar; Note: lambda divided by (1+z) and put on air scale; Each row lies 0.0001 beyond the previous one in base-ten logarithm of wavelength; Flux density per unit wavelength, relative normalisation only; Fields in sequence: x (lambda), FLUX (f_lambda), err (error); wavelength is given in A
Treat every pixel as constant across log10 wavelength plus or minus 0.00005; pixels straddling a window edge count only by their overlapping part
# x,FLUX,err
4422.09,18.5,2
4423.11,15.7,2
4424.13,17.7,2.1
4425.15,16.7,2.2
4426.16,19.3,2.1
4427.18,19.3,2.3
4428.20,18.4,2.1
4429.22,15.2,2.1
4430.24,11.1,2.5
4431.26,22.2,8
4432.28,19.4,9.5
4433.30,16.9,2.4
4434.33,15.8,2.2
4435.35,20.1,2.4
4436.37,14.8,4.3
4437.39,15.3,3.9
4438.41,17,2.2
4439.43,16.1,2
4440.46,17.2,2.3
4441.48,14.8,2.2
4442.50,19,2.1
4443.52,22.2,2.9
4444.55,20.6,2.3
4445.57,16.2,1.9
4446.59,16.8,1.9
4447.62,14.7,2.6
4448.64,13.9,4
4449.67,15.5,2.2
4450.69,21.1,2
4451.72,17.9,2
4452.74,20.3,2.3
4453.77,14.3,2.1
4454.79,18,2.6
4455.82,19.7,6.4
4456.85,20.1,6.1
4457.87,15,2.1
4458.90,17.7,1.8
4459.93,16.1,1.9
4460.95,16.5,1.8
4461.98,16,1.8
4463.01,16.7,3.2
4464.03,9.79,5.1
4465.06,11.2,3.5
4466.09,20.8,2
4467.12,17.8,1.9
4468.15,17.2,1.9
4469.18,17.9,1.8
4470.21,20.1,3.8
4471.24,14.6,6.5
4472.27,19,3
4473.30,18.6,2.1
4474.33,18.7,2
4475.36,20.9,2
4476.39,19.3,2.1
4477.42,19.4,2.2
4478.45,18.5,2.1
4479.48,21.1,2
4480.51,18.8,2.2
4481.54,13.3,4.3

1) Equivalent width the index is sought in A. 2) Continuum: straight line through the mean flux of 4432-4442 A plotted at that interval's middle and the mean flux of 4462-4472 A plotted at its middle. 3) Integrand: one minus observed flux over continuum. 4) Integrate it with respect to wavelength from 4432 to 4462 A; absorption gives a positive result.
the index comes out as -1.38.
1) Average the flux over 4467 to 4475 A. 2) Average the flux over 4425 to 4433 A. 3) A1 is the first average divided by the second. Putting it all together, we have 1.0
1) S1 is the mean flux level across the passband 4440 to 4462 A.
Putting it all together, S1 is 17.5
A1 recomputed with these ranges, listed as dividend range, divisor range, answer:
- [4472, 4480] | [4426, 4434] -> 1.11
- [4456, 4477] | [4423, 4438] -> 1.00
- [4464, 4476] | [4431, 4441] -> 1.01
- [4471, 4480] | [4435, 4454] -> 1.10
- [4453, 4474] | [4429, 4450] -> 1.00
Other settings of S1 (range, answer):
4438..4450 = 17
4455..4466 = 16.1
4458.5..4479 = 17.3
